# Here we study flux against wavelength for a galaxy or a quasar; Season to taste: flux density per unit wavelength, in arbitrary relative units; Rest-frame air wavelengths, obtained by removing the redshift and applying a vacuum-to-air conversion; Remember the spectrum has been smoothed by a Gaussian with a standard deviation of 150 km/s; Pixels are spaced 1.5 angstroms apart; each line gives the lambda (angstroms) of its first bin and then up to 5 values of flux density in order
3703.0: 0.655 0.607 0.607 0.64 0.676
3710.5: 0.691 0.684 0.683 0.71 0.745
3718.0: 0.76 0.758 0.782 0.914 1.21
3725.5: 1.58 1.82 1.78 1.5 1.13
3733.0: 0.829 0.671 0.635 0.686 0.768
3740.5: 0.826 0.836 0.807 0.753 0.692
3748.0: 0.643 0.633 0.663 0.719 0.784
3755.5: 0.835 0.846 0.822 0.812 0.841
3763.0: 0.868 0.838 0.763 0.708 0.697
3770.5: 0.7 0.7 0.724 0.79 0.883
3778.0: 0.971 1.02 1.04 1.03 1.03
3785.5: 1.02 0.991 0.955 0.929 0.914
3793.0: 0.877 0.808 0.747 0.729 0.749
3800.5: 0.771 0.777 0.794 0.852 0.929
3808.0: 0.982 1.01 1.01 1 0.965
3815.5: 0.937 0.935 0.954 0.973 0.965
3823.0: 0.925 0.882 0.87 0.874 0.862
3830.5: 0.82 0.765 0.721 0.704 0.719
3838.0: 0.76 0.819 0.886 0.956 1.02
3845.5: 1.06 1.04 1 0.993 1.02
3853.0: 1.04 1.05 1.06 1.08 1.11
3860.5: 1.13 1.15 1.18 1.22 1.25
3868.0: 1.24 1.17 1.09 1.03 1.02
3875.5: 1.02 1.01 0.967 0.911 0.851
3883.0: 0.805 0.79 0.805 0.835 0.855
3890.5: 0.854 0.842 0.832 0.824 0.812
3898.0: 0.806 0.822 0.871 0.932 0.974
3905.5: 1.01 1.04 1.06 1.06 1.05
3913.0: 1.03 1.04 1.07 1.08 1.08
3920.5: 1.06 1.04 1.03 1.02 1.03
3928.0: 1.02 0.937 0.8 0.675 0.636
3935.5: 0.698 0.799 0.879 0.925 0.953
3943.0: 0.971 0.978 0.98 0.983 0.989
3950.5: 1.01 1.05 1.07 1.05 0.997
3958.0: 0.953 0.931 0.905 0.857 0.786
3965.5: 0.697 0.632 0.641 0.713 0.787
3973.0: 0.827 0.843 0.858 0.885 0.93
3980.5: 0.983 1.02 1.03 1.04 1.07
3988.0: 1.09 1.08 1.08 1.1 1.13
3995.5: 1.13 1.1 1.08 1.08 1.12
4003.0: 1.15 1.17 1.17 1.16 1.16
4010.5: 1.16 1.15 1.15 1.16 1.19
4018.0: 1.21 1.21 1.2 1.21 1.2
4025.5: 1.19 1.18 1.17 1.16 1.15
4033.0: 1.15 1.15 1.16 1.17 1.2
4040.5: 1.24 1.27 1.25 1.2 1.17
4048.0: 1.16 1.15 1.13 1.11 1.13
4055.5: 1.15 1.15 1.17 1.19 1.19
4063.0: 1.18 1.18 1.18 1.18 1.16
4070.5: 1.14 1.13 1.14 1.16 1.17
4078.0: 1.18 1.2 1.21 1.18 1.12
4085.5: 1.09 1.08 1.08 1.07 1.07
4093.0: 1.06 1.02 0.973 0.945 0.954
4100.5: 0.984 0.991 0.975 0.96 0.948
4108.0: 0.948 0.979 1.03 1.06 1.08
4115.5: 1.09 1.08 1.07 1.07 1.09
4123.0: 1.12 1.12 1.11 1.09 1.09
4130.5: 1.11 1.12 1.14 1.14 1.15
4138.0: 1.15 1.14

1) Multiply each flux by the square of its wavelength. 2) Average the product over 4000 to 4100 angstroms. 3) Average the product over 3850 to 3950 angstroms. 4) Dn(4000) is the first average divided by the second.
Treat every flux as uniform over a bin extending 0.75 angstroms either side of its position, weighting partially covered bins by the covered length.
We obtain 1.3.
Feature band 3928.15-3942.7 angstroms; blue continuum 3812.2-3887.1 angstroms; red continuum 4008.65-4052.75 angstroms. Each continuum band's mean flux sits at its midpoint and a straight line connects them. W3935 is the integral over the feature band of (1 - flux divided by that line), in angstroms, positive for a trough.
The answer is 3.31 angstroms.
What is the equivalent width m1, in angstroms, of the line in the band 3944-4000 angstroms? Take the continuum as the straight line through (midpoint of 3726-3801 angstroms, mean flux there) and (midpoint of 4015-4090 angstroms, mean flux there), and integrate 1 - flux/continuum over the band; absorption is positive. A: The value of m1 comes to 6.8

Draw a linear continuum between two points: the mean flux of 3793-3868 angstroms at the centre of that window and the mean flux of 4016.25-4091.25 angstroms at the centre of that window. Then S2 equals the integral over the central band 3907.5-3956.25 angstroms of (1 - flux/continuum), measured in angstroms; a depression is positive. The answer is 3.3 angstroms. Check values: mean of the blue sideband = 0.938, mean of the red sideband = 1.17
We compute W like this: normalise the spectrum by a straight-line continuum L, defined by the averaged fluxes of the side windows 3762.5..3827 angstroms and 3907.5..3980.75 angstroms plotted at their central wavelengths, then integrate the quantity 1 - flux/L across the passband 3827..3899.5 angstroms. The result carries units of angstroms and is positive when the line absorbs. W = -3.84 angstroms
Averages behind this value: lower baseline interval 0.884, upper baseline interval 0.924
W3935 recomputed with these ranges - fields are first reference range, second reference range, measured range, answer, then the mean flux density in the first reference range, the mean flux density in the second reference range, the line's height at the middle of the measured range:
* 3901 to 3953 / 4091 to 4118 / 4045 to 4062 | -2.7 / 0.966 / 1.01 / 0.996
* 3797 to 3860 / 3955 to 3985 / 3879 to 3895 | 1.0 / 0.915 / 0.866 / 0.895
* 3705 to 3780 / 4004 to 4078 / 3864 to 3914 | 2.2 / 0.847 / 1.17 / 1.01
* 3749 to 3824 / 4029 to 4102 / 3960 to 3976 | 4.1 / 0.865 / 1.14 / 1.04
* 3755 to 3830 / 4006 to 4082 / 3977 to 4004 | 1.2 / 0.878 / 1.17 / 1.11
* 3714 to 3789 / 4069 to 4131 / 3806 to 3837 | 1.0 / 0.889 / 1.07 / 0.926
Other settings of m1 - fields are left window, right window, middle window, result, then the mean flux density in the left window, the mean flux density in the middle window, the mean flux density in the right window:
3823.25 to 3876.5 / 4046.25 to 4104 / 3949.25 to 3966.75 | 2.0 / 0.988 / 0.93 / 1.12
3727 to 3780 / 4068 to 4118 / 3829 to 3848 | 0.9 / 0.847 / 0.858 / 1.07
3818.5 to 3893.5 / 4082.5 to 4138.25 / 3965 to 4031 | -2.5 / 0.958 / 1.05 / 1.06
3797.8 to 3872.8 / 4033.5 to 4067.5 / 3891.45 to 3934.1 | 3.5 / 0.96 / 0.953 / 1.18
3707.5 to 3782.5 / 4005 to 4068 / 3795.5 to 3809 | 1.5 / 0.861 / 0.819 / 1.18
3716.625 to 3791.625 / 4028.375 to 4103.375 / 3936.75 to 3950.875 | 1.2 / 0.897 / 0.95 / 1.13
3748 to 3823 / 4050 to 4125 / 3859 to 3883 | -3.8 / 0.861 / 1.07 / 1.09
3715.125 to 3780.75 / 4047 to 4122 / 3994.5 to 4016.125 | -2.0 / 0.877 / 1.14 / 1.1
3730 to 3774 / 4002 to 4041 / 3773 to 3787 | -2.2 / 0.779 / 0.952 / 1.18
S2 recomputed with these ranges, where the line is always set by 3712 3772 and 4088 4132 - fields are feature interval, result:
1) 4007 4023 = -2.9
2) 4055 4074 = -2.7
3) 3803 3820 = -0.8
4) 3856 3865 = -2.0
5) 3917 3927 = -1.0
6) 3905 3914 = -0.9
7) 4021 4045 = -4.4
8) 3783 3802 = 0.4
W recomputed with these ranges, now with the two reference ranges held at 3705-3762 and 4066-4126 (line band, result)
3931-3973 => 5.1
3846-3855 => -0.9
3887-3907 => 1.8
